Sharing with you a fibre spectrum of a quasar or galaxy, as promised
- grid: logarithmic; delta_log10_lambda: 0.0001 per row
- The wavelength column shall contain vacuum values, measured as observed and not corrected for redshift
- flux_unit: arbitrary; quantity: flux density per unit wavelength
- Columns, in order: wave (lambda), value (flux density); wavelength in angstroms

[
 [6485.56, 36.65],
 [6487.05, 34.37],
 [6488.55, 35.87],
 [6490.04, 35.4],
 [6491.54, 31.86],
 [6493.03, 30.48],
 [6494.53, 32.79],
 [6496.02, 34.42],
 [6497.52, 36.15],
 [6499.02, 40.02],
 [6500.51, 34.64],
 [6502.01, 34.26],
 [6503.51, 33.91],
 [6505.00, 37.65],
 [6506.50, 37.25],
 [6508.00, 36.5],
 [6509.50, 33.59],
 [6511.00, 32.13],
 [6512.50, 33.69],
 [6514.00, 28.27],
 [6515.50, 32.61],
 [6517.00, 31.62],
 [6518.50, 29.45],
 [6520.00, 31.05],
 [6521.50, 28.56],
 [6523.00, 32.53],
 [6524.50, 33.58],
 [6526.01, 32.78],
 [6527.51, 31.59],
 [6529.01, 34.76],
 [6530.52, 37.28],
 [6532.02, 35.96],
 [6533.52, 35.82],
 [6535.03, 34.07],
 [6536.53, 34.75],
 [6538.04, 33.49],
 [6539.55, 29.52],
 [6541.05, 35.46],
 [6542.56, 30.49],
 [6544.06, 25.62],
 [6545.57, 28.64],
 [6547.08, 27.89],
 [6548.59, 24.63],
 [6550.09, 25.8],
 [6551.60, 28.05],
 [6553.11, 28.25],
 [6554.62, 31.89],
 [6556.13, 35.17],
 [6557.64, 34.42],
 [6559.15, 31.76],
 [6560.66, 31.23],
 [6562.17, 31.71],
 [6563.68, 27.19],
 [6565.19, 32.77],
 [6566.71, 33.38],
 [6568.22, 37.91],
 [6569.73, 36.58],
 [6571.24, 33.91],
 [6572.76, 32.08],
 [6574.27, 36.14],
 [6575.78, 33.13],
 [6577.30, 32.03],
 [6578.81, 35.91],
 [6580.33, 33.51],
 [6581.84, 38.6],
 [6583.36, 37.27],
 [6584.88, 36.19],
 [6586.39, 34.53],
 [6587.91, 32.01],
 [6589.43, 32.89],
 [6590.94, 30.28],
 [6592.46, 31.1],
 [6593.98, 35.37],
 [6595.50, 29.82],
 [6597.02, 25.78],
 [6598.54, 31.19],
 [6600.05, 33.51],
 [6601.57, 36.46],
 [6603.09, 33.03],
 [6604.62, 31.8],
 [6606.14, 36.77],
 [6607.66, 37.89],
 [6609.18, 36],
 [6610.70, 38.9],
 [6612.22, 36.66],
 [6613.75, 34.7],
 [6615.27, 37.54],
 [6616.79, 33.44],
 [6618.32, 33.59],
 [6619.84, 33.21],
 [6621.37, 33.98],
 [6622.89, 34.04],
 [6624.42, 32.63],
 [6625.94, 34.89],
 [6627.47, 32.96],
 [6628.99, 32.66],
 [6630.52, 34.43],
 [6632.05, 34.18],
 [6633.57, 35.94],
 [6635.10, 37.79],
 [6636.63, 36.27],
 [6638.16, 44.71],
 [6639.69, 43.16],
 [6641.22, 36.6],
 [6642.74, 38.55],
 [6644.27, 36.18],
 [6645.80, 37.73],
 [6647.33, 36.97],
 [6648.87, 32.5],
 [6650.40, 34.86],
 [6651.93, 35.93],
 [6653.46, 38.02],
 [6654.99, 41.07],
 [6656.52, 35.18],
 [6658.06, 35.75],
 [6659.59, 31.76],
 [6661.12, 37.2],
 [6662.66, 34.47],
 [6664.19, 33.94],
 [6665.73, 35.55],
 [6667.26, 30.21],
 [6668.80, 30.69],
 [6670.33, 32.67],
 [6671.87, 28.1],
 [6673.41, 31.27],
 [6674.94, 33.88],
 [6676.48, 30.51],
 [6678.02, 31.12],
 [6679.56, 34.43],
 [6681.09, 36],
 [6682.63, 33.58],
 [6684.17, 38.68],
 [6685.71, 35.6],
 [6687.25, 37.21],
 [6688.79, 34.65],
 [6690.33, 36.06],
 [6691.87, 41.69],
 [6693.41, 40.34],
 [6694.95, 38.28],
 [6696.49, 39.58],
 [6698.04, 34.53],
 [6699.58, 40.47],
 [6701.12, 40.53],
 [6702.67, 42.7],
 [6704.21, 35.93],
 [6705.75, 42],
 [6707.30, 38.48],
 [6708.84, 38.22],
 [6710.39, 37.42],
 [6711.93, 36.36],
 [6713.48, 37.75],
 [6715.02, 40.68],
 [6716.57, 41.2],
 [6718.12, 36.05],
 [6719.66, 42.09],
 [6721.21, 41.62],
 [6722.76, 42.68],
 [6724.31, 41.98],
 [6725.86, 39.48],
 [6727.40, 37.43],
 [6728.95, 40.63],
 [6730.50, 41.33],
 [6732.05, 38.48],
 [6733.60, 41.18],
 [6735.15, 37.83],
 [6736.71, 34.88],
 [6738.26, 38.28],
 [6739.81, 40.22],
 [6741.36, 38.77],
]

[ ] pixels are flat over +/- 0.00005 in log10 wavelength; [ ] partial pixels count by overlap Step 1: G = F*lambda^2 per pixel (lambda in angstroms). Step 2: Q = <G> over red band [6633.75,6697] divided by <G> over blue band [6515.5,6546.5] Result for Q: 1.15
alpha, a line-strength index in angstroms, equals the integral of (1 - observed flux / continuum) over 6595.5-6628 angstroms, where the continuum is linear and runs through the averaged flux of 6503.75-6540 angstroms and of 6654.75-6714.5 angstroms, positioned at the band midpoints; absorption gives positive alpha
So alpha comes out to 0.60 angstroms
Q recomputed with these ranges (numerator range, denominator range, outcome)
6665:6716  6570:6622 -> 1.09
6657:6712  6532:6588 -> 1.14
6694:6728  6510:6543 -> 1.27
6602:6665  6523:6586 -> 1.12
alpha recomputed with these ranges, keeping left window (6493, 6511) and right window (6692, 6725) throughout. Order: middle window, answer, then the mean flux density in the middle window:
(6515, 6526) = 1.3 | 31.4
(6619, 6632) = 1.4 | 33.6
